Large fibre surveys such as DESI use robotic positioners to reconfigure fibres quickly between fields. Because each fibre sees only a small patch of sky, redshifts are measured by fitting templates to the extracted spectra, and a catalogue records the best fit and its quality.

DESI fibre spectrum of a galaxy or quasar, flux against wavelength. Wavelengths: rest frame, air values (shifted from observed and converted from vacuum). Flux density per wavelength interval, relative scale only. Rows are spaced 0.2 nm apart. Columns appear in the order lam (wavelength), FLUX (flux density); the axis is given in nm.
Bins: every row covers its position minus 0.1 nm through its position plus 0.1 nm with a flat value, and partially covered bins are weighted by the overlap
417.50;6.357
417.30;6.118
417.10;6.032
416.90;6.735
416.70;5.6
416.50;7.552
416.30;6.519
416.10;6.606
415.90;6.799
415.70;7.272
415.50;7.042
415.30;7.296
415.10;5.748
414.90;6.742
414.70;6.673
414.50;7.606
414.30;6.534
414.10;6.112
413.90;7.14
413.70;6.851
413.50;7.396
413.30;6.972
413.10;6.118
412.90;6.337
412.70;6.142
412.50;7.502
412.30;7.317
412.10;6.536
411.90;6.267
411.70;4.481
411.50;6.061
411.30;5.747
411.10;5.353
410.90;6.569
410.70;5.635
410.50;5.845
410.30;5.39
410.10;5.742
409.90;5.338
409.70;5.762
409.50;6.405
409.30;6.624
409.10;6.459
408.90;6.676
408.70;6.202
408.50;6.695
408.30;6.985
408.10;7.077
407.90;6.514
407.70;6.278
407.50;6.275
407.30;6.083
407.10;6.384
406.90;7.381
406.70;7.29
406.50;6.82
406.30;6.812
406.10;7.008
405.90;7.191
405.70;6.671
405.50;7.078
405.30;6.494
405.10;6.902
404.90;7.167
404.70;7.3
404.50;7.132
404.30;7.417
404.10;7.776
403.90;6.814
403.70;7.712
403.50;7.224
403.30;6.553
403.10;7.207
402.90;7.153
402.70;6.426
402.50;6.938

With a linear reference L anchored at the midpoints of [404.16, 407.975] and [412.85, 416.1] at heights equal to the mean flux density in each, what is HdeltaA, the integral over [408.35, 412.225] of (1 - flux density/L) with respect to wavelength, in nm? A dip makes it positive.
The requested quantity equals 0.46 nm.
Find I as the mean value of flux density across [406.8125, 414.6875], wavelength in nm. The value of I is 6.38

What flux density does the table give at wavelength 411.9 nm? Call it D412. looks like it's 6.267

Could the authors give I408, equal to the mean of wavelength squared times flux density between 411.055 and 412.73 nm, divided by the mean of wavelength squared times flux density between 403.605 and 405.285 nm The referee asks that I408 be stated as 0.9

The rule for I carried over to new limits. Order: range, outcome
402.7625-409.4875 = 6.88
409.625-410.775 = 5.62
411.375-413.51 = 6.42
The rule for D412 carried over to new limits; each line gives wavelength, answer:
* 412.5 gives 7.502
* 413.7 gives 6.851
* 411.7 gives 4.481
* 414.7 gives 6.673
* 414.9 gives 6.742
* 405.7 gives 6.671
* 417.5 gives 6.357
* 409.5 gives 6.405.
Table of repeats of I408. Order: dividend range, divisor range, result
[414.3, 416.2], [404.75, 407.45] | 1.04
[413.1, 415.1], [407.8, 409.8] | 1.07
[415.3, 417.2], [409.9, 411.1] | 1.20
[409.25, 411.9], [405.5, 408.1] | 0.87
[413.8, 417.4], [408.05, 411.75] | 1.13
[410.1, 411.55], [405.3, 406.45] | 0.86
